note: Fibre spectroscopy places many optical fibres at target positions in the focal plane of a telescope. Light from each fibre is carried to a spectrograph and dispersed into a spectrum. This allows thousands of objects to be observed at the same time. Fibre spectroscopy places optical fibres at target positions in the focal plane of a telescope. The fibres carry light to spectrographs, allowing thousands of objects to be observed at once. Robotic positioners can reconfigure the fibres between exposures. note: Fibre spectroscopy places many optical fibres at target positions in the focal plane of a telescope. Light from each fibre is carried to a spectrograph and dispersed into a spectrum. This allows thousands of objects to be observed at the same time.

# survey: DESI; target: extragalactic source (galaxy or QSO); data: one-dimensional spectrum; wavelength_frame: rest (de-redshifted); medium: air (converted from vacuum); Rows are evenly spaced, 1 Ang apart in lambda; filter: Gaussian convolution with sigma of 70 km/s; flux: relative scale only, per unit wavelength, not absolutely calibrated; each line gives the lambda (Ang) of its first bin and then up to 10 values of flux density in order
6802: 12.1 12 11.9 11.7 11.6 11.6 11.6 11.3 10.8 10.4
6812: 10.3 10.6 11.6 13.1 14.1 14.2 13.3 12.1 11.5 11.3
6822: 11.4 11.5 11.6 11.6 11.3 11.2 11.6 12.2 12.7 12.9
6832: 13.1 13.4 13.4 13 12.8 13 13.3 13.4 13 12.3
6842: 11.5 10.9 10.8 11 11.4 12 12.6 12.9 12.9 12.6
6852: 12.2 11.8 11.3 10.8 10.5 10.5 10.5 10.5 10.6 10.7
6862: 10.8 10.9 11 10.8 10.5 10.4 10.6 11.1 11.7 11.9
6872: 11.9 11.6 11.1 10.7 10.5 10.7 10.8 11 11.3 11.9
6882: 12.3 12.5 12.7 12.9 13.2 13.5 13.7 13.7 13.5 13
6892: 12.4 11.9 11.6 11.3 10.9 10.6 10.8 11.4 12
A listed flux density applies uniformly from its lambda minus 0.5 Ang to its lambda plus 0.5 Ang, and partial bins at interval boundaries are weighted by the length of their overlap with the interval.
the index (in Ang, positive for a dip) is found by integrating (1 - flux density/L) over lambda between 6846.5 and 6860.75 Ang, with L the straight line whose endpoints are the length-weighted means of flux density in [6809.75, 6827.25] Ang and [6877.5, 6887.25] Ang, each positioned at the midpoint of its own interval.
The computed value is 0.6 Ang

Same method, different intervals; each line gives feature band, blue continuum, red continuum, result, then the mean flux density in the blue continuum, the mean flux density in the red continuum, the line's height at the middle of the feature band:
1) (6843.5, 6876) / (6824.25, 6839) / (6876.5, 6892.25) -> 3.2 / 12.5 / 12.4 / 12.5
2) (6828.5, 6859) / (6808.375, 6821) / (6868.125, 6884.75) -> -1.1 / 11.9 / 11.5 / 11.7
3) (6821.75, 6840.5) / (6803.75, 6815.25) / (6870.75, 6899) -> -1.6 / 11.3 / 11.9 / 11.5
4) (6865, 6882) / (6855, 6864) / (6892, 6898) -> -0.3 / 10.7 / 11.3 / 10.9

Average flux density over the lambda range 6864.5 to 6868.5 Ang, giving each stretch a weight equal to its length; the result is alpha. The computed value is 10.6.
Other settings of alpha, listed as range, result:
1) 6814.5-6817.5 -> 13.8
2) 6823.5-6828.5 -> 11.5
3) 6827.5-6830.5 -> 12.2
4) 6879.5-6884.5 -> 12.1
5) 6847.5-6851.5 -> 12.8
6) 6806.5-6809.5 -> 11.5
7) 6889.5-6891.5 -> 13.2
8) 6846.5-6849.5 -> 12.5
